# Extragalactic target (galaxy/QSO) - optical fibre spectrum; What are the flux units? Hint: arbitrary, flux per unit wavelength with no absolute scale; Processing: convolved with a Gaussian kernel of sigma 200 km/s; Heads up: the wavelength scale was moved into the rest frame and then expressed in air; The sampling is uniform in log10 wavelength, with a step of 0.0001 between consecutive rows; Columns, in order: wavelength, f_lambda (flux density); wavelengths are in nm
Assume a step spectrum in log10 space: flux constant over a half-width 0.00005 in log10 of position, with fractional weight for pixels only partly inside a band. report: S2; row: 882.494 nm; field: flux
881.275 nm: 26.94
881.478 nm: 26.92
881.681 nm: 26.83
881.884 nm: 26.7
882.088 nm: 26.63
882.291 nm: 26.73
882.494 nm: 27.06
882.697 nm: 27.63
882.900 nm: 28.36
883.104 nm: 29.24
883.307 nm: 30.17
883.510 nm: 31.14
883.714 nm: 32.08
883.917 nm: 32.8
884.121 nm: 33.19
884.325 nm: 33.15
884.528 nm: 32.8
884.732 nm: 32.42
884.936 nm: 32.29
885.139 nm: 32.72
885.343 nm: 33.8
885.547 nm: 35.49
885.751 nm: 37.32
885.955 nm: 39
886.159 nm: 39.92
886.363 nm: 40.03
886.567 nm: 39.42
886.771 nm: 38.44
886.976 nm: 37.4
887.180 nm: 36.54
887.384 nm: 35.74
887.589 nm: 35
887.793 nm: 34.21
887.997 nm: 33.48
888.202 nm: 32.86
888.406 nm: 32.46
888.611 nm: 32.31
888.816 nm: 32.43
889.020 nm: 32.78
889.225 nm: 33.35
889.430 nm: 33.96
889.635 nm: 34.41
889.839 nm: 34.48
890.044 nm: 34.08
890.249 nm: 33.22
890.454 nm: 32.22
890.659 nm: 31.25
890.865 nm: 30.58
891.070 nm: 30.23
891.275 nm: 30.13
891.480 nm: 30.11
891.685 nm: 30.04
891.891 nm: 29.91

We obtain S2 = 27.06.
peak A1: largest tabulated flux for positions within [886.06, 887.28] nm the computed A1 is 40.03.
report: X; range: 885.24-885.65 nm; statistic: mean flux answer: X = 34.6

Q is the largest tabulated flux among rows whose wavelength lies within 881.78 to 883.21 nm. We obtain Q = 29.24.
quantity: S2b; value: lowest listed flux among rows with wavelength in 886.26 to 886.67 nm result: 39.42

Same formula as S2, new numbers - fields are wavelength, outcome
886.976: 37.4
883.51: 31.14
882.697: 27.63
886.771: 38.44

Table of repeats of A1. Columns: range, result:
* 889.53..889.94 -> 34.48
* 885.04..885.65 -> 35.49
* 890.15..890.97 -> 33.22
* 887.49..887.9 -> 35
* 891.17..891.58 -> 30.13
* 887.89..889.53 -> 33.96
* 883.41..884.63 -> 33.19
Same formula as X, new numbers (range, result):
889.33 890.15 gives 34.3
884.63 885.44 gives 32.8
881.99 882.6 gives 26.8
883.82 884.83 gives 32.9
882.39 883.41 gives 28.5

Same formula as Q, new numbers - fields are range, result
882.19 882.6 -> 27.06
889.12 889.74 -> 34.41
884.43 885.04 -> 32.8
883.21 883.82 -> 32.08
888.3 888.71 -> 32.46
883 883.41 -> 30.17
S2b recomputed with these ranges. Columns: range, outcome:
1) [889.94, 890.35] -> 33.22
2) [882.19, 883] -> 26.73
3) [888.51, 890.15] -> 32.31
